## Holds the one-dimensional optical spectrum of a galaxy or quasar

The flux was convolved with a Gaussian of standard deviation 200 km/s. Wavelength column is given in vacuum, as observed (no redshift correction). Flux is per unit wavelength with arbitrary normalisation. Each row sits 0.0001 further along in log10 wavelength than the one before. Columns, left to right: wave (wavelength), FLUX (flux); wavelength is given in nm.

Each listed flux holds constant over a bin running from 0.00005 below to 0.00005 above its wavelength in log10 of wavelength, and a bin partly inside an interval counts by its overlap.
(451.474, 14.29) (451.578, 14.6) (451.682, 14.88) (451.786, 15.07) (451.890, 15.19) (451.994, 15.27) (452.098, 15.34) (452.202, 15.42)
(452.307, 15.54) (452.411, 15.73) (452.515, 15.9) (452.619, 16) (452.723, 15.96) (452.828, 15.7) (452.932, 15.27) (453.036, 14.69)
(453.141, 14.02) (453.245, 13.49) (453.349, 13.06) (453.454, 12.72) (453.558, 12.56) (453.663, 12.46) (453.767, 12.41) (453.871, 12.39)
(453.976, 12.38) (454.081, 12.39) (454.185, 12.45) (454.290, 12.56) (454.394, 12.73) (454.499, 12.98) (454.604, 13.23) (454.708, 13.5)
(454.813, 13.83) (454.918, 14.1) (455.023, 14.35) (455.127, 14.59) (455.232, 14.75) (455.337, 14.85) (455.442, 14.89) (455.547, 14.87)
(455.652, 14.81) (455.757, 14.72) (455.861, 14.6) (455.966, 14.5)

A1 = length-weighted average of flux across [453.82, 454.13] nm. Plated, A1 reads 12.3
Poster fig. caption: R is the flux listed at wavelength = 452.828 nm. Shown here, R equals 15.7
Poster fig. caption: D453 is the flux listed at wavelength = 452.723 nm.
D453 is 15.96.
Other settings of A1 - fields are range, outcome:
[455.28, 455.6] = 14.8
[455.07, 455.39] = 14.7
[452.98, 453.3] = 14.1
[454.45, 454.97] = 13.5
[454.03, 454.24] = 12.4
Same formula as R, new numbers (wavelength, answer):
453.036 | 14.69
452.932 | 15.27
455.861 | 14.6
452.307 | 15.54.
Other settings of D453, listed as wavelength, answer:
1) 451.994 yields 15.27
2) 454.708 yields 13.5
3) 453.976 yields 12.38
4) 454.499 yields 12.98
